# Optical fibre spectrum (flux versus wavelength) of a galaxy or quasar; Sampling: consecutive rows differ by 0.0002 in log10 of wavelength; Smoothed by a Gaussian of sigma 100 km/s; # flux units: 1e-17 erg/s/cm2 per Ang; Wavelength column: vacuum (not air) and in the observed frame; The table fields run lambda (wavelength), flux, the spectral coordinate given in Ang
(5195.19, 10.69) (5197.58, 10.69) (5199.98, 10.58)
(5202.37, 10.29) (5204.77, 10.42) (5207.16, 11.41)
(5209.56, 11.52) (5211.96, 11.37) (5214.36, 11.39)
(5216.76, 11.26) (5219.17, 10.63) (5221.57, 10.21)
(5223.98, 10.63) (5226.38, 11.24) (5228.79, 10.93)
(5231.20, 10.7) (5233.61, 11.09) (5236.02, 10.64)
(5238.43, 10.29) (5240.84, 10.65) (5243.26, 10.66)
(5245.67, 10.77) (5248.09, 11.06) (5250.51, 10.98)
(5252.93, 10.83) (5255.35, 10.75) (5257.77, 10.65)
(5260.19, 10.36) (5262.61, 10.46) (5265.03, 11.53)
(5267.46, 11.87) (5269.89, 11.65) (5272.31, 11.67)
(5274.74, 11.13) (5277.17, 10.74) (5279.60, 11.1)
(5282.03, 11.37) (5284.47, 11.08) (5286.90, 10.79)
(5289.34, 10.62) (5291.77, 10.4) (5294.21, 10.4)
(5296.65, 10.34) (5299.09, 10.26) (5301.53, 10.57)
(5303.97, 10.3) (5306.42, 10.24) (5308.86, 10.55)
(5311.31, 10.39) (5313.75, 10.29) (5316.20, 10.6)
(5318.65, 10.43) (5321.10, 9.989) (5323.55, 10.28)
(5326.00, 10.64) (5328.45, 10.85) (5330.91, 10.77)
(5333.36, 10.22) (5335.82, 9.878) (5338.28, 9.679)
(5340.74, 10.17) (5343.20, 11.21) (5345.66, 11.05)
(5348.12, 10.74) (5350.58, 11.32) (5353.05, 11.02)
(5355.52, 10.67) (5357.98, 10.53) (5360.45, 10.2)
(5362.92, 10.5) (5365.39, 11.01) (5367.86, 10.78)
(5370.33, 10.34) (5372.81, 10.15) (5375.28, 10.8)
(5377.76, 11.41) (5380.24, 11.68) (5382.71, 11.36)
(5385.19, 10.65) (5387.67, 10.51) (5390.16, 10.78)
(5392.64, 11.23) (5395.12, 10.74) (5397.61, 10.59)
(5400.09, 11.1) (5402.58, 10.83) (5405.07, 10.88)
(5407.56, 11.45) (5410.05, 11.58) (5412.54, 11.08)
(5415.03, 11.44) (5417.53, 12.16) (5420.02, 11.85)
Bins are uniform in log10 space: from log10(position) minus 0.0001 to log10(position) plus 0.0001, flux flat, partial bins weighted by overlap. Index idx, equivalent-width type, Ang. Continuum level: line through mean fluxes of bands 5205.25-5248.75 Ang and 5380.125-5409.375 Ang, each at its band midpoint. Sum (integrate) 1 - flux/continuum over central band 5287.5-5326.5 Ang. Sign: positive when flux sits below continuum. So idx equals 1.9 Ang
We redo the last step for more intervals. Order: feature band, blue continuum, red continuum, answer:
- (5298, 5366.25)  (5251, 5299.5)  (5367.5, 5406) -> 2.4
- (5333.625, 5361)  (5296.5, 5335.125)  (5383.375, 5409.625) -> 0.1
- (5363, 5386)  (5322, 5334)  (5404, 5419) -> 0.3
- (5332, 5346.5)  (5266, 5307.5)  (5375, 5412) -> 0.8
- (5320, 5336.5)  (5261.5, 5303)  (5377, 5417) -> 0.9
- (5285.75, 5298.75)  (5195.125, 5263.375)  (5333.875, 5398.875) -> 0.3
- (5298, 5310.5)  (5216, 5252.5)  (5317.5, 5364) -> 0.3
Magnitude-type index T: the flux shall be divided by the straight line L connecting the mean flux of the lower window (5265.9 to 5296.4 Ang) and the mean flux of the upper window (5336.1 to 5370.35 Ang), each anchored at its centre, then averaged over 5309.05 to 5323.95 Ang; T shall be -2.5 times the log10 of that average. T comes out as 0.05 mag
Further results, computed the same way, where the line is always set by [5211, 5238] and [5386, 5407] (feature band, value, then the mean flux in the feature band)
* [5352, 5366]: 0.023 mag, 10.6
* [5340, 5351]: -0.005 mag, 10.9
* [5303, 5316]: 0.051 mag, 10.4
